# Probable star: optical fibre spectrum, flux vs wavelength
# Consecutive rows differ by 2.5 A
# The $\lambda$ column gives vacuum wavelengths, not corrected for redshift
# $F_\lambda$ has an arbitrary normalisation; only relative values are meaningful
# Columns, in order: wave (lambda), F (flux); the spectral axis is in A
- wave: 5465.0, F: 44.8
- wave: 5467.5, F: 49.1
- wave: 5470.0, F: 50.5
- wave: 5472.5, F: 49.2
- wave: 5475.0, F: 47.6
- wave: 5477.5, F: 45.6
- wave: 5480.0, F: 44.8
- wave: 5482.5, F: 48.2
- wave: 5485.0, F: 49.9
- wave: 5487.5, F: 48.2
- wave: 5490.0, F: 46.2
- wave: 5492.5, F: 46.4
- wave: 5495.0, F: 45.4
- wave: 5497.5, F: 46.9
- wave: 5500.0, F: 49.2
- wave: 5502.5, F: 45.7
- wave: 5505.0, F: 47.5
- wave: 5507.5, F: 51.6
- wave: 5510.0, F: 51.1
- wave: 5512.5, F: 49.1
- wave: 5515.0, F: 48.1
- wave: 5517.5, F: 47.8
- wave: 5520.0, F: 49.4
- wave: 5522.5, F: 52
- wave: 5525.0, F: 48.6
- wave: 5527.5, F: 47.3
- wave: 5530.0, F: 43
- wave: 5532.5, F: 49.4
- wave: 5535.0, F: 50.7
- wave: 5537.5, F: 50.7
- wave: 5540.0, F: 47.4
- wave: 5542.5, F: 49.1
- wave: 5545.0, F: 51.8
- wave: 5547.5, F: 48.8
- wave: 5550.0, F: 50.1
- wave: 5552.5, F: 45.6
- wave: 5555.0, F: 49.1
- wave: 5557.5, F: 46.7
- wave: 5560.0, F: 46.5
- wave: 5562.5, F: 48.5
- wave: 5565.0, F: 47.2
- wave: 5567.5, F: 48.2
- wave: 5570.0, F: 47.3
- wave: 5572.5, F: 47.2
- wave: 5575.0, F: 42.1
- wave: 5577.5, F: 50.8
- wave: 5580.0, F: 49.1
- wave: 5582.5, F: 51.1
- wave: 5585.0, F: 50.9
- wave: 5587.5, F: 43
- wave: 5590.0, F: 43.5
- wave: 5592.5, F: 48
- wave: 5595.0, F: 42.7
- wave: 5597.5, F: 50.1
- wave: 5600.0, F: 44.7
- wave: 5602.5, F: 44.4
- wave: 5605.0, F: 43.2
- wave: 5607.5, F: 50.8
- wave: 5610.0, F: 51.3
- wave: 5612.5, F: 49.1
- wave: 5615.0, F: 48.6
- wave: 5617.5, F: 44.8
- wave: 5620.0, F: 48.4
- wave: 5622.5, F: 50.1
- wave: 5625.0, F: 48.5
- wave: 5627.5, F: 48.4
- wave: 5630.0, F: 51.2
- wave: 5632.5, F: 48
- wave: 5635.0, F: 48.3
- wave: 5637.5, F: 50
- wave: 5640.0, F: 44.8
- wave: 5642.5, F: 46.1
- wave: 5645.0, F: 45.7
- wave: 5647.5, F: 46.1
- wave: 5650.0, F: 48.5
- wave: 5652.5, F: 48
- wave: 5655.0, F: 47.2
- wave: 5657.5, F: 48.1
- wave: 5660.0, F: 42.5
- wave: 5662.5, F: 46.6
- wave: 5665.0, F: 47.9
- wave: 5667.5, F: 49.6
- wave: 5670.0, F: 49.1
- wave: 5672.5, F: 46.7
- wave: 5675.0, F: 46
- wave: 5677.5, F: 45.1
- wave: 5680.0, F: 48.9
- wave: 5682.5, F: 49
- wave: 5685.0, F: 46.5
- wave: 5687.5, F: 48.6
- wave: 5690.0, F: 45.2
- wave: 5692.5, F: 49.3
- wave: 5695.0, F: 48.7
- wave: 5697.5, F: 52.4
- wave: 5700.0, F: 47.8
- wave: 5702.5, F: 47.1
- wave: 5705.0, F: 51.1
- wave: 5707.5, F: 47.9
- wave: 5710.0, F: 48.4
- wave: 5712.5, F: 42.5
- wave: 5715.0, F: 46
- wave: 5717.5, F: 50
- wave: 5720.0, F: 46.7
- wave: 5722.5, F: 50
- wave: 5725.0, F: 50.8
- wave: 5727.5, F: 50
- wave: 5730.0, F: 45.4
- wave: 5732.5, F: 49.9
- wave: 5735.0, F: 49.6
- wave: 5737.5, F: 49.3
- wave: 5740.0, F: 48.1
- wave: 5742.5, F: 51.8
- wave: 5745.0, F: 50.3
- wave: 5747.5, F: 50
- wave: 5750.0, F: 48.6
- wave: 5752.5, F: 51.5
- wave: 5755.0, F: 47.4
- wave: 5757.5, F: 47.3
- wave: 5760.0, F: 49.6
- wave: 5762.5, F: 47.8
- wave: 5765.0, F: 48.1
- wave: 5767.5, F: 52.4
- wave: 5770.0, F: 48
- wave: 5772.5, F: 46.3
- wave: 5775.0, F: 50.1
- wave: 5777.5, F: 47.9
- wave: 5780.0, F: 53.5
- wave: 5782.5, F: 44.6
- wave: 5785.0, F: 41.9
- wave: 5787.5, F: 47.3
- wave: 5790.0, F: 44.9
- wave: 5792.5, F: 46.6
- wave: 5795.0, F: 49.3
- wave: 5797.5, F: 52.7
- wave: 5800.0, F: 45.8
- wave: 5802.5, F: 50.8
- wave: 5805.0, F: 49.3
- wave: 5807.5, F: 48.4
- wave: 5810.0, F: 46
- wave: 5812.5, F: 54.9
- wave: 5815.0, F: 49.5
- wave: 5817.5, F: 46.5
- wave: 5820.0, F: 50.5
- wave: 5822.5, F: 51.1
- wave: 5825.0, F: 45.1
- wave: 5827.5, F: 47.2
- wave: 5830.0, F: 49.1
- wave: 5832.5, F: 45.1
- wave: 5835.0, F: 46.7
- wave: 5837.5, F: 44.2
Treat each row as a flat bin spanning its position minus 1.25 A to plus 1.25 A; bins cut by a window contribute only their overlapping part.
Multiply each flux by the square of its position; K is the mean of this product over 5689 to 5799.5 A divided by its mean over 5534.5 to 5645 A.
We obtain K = 1.1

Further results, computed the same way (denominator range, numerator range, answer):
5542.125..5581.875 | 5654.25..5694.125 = 1.02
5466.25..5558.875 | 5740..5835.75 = 1.11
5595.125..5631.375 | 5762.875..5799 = 1.06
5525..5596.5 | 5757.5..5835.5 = 1.10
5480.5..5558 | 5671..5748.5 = 1.07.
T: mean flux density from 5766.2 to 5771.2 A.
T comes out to 50.2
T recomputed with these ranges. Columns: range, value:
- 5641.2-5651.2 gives 46.6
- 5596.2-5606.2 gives 45.6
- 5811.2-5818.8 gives 50.3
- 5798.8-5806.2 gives 48.6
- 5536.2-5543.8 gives 49.1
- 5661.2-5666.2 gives 47.2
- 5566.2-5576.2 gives 46.2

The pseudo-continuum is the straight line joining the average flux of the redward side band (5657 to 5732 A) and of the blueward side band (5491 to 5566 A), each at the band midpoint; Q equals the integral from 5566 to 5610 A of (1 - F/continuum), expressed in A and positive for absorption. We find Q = 1.0 A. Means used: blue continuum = 48.4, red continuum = 47.8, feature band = 47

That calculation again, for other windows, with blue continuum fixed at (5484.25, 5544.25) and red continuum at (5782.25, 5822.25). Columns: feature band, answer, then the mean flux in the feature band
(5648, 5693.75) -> 0.89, 47.4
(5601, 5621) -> 0.33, 47.5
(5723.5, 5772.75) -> -0.94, 49.2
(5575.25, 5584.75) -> -0.23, 49.5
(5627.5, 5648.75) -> 0.32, 47.6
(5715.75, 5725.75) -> -0.18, 49.1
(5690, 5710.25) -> -0.25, 48.9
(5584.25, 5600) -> 0.73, 46.1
